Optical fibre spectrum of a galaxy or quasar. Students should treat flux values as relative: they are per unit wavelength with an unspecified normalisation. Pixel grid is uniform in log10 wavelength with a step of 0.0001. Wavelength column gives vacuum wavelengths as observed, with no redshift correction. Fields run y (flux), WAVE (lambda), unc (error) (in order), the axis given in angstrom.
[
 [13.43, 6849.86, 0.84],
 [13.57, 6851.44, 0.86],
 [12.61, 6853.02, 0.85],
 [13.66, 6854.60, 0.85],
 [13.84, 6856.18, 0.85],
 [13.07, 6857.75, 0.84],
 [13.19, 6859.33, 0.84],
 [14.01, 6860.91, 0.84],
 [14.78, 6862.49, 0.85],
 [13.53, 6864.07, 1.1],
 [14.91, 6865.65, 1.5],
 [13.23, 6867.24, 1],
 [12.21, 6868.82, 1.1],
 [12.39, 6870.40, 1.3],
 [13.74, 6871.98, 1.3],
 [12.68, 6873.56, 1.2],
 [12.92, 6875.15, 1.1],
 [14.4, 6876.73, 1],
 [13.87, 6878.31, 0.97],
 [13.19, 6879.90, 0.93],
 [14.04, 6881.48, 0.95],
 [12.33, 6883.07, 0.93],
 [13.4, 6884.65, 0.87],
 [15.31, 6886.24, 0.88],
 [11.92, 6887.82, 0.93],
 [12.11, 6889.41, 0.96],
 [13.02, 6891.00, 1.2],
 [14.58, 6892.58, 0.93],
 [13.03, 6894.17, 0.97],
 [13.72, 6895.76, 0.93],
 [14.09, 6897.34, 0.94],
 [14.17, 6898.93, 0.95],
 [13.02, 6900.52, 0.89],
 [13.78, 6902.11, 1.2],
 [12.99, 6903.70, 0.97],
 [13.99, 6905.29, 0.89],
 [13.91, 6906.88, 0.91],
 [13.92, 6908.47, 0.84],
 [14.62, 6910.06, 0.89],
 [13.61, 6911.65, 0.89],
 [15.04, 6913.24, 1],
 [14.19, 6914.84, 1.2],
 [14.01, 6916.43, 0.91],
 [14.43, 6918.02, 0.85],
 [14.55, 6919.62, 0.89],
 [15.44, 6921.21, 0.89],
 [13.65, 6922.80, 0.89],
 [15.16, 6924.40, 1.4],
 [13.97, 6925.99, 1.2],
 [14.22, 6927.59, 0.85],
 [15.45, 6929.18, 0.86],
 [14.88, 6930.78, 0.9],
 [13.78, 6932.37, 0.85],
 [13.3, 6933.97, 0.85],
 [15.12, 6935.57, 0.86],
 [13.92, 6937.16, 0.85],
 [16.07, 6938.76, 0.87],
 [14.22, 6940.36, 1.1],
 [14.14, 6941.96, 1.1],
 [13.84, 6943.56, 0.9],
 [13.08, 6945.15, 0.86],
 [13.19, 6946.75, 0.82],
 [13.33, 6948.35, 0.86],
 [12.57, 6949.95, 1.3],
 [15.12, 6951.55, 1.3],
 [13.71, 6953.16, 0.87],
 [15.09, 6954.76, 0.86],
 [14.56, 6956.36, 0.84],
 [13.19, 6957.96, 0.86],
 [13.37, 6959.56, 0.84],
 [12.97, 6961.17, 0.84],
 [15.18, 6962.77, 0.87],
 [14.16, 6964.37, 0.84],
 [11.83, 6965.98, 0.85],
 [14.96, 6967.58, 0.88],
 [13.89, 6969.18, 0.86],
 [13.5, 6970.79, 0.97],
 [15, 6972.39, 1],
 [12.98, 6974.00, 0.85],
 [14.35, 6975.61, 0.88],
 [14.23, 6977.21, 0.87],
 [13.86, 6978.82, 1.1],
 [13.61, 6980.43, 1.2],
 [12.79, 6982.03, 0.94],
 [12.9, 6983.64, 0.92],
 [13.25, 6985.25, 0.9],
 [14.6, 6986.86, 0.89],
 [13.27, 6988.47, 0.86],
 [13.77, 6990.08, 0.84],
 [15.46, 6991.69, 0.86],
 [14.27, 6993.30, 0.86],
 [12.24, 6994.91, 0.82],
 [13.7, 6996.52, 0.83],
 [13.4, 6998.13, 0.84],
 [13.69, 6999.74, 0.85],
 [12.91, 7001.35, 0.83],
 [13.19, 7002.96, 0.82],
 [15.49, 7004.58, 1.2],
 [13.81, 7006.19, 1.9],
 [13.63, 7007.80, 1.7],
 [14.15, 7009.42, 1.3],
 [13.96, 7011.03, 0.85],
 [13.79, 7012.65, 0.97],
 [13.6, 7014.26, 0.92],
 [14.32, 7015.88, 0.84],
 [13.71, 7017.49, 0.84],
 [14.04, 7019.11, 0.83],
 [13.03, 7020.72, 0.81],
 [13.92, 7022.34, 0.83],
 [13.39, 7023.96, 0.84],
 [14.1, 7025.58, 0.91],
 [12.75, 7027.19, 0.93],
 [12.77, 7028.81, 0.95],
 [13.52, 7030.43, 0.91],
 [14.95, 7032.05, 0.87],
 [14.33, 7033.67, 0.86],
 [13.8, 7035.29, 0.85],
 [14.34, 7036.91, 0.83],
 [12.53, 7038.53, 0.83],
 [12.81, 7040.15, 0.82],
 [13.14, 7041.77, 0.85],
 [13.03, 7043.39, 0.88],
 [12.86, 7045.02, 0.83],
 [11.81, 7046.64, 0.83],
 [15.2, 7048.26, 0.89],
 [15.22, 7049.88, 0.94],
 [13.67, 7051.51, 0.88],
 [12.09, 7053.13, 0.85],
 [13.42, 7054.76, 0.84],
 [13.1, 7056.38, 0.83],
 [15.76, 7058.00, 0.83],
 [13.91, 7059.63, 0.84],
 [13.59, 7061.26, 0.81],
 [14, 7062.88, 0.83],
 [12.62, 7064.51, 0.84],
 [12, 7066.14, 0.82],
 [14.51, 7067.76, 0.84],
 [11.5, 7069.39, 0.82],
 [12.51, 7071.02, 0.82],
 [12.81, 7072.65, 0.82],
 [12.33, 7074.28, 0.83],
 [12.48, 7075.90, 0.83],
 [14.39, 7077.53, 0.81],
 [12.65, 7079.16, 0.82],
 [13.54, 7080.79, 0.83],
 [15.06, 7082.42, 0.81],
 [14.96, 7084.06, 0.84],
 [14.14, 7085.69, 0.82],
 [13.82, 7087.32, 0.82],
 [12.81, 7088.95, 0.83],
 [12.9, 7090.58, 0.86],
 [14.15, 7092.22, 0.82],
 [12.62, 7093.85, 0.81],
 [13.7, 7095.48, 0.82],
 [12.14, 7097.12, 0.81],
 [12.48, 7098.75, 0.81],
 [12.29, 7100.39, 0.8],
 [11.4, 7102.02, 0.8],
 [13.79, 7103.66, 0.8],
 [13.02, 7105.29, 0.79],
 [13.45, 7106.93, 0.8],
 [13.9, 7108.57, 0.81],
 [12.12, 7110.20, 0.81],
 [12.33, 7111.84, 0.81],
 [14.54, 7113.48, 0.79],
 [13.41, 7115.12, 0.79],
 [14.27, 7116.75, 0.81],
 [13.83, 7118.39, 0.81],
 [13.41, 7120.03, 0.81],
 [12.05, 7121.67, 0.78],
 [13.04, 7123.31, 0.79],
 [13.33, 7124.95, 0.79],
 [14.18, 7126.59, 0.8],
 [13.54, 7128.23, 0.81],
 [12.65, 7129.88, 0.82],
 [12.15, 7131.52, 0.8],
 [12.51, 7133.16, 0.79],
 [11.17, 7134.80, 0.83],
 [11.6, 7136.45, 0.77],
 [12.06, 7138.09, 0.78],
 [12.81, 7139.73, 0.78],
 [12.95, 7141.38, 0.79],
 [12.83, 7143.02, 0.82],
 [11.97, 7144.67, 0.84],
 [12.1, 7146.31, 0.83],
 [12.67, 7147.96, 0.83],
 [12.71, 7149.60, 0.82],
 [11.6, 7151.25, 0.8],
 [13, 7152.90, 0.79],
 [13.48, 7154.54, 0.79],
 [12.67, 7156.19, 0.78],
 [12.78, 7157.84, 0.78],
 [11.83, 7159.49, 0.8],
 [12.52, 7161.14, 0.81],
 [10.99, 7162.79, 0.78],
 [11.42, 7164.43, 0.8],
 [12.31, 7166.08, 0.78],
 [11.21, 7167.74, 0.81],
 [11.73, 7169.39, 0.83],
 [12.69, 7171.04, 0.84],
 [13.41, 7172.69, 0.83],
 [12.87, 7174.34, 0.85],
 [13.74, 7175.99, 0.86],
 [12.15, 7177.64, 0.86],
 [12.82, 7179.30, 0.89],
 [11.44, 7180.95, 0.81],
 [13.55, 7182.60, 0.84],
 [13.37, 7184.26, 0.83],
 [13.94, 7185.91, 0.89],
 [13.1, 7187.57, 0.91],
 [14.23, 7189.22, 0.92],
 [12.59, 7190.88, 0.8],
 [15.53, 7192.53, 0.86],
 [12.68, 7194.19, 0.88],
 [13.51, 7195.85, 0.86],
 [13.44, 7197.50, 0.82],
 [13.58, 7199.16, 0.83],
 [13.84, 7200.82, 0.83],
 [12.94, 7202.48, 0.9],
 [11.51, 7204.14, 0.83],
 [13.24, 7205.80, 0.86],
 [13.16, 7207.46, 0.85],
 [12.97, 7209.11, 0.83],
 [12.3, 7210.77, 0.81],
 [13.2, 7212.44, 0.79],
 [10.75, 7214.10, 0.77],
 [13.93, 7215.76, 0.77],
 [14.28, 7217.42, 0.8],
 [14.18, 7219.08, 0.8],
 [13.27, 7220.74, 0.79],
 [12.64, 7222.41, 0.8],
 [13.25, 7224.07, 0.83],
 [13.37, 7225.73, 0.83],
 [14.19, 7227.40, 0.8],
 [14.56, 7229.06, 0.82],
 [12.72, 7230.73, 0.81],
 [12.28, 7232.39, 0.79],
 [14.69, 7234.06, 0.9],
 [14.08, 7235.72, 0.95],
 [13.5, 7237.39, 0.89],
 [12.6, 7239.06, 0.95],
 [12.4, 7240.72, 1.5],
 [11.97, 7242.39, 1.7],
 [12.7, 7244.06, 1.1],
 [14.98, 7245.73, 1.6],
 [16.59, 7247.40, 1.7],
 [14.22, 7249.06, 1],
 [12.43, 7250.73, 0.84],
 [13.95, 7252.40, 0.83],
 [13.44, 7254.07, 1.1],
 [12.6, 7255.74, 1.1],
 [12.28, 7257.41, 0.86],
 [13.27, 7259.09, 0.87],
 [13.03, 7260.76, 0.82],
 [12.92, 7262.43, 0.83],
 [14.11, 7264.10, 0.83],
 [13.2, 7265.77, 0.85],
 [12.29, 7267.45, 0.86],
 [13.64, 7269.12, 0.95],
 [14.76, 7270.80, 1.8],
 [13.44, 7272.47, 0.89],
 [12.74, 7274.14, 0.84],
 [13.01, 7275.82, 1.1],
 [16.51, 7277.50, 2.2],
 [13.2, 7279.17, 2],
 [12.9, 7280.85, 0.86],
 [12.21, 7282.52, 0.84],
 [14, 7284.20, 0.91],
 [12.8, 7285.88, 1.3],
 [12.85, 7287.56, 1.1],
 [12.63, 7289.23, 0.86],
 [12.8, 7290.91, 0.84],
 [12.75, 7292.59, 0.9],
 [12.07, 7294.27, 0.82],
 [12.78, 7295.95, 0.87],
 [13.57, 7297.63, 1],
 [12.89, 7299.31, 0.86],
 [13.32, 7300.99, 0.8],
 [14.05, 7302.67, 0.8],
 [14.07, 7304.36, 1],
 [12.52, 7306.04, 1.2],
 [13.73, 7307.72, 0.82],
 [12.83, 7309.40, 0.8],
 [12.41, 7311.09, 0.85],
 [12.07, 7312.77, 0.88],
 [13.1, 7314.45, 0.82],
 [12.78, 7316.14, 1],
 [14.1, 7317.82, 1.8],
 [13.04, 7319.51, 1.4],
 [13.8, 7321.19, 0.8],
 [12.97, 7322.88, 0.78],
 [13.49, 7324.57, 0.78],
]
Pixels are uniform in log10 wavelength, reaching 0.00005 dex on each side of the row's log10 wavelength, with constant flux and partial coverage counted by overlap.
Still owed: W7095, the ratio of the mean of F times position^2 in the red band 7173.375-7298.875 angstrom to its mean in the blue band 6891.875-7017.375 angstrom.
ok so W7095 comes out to 1.0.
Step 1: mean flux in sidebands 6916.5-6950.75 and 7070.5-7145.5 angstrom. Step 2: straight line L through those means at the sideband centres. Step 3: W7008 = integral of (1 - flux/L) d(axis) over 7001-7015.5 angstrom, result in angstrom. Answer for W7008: -0.2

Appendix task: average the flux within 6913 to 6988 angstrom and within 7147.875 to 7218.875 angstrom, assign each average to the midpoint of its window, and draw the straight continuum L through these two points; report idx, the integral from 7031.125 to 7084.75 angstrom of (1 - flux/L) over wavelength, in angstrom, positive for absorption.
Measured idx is 0.0 angstrom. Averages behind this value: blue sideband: 14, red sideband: 12.8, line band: 13.5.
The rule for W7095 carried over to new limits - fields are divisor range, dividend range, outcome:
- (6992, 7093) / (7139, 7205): 0.98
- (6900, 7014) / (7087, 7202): 0.97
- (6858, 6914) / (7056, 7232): 1.03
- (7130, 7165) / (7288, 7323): 1.11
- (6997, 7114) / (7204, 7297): 1.04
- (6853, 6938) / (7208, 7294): 1.07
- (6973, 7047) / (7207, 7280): 1.05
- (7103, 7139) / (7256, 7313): 1.06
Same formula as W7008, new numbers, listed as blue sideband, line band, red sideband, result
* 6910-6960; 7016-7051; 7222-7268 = 0.88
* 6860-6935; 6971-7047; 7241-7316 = 0.04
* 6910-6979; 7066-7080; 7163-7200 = 0.67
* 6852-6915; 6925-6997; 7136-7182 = -3.80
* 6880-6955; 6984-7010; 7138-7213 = -0.35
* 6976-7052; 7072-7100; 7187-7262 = 0.46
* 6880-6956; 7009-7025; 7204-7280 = 0.01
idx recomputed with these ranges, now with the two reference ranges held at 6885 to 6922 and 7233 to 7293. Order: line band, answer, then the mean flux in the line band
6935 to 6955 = -0.4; 14.1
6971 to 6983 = 0.0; 13.8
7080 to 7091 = -0.2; 13.9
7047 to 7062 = -0.3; 13.9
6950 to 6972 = -0.2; 13.9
